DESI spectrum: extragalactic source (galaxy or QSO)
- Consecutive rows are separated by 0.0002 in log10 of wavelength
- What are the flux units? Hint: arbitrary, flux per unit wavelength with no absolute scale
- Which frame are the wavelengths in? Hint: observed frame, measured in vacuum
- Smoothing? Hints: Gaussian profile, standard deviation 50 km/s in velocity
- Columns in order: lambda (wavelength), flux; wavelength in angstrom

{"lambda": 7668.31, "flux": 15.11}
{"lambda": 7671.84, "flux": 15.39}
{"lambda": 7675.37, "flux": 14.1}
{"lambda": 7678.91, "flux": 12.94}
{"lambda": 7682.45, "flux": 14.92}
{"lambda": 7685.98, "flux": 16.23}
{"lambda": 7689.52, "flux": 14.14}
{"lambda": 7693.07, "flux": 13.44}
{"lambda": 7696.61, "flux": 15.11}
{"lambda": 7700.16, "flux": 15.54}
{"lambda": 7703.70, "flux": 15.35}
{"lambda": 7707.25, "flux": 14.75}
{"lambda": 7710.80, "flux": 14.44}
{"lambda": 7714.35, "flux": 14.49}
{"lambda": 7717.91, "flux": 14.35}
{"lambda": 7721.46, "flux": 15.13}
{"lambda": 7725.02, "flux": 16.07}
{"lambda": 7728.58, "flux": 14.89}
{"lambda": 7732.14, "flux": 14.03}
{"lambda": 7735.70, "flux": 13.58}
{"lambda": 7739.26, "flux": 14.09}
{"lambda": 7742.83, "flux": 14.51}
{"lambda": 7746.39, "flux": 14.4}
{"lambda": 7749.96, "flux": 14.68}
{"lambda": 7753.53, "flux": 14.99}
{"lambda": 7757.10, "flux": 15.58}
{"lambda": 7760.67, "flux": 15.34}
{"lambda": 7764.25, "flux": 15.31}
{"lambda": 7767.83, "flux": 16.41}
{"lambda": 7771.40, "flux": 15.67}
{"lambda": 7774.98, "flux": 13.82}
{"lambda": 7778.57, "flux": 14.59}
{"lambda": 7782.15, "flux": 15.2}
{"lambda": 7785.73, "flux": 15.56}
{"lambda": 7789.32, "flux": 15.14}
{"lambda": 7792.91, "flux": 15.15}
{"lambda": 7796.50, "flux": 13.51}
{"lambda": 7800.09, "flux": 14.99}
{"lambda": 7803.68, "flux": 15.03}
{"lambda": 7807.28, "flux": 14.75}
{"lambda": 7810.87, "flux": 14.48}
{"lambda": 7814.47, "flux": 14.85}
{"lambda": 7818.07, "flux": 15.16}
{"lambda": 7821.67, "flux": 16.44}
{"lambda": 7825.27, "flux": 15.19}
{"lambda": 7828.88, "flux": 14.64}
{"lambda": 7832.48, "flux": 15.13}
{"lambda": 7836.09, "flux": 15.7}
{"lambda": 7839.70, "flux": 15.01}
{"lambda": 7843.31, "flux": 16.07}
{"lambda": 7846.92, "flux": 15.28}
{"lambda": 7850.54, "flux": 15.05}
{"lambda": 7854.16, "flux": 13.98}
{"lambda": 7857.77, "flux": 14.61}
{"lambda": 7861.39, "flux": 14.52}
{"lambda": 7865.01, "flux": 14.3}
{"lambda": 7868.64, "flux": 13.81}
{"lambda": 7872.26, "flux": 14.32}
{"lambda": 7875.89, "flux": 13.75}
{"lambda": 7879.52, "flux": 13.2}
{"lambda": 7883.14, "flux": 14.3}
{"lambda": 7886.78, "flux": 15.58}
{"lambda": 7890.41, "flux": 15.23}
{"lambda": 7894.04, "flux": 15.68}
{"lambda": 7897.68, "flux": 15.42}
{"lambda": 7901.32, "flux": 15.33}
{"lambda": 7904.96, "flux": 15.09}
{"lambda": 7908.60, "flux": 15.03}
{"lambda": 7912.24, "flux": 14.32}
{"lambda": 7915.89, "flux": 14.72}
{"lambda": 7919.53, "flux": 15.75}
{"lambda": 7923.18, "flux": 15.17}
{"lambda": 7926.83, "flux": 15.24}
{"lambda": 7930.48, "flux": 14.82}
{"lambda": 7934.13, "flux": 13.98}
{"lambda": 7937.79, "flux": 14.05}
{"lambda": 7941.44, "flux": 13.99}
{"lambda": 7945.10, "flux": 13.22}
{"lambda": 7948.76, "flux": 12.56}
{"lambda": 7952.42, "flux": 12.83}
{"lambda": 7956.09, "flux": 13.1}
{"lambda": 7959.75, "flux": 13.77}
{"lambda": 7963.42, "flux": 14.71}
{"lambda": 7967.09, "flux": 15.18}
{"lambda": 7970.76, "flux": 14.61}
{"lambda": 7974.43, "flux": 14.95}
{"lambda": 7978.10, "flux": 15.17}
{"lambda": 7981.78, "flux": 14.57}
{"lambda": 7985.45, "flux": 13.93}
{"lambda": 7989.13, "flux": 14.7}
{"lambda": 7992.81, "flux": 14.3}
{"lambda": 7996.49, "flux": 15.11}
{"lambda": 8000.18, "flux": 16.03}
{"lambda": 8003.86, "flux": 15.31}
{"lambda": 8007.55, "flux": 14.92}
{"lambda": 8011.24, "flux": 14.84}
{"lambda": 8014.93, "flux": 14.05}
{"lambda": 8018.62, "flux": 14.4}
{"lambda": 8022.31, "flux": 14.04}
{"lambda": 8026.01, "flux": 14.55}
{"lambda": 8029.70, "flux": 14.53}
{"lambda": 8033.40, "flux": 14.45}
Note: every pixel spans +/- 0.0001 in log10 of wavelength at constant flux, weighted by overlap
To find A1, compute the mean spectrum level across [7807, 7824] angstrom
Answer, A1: 15.2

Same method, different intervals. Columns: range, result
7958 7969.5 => 14.6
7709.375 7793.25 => 14.9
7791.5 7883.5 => 14.7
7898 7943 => 14.8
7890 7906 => 15.4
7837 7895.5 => 14.7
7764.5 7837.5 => 15.1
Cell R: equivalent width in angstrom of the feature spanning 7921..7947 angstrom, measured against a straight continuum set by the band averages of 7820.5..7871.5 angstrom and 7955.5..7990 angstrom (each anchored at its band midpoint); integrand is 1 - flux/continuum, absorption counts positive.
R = 0.5 angstrom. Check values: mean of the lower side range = 14.9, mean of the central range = 14.4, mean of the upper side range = 14.5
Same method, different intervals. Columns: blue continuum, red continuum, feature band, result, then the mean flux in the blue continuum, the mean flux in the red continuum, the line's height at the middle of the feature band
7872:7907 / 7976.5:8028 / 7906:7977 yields 2.1 angstrom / 14.8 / 14.7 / 14.8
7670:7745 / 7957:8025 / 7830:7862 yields -0.9 angstrom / 14.6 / 14.7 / 14.7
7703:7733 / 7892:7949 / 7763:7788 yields -0.7 angstrom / 14.8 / 14.7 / 14.8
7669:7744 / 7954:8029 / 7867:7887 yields 0.8 angstrom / 14.6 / 14.6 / 14.6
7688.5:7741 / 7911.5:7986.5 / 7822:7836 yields -0.7 angstrom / 14.6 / 14.3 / 14.5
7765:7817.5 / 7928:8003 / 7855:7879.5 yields 0.9 angstrom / 15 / 14.3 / 14.7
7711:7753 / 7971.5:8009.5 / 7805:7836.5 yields -0.9 angstrom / 14.6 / 14.9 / 14.7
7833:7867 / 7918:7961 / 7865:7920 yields -0.9 angstrom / 14.9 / 14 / 14.5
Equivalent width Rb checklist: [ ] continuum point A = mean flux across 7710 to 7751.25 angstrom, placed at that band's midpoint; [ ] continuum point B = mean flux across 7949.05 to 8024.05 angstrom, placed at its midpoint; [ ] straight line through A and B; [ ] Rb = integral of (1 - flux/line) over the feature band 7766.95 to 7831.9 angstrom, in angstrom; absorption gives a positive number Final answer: -2.1 angstrom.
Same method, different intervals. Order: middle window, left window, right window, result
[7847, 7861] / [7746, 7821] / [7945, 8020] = 0.2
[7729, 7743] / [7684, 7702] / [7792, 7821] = 0.7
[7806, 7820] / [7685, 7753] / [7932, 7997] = -0.3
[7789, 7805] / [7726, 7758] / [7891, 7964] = -0.2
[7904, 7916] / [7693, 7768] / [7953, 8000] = -0.1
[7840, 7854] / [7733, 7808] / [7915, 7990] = -0.6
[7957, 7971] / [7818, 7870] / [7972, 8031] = 0.3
